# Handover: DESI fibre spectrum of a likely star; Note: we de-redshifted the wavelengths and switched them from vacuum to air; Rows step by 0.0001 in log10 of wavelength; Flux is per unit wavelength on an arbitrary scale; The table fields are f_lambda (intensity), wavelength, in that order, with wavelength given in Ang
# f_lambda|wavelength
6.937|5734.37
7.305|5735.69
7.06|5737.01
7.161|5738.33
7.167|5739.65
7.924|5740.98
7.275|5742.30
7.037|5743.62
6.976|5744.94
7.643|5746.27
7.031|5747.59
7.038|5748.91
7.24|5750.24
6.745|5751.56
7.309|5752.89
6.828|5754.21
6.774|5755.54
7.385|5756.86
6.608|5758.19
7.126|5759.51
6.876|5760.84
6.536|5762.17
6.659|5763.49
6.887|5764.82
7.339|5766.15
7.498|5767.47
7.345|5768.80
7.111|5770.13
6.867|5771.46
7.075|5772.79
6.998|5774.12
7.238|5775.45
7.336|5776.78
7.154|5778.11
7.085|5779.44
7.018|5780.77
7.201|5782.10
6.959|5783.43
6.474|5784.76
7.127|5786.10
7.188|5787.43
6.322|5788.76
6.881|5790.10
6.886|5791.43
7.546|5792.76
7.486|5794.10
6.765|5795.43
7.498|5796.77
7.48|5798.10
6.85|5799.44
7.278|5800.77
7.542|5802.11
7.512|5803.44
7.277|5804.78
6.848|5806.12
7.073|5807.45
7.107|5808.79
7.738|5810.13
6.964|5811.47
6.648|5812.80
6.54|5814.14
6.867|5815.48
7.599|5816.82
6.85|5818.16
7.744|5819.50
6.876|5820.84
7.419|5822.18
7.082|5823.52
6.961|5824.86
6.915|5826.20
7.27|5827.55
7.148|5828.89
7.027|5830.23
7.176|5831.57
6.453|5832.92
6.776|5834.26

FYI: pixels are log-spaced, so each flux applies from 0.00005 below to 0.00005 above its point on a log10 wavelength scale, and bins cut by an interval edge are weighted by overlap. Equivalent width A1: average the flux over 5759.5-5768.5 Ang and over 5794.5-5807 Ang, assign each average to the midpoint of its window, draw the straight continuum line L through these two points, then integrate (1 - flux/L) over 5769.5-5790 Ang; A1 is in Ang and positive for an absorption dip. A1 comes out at 0.3 Ang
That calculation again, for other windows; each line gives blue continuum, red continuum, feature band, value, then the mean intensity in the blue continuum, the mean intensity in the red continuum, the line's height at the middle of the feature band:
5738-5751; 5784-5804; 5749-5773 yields 0.6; 7.25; 7.12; 7.2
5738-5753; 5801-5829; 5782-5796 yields 0.4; 7.21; 7.14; 7.17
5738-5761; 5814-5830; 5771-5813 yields 0.0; 7.12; 7.12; 7.12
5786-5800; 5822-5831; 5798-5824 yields -0.2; 7.09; 7.1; 7.1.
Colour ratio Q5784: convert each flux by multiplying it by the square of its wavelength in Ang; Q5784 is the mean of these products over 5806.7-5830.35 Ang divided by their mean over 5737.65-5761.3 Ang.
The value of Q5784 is 1.02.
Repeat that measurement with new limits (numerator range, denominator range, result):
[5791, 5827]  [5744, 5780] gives 1.03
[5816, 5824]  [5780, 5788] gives 1.05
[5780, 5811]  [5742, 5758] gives 1.02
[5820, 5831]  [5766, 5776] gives 1.01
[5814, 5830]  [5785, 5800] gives 1.02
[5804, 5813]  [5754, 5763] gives 1.05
